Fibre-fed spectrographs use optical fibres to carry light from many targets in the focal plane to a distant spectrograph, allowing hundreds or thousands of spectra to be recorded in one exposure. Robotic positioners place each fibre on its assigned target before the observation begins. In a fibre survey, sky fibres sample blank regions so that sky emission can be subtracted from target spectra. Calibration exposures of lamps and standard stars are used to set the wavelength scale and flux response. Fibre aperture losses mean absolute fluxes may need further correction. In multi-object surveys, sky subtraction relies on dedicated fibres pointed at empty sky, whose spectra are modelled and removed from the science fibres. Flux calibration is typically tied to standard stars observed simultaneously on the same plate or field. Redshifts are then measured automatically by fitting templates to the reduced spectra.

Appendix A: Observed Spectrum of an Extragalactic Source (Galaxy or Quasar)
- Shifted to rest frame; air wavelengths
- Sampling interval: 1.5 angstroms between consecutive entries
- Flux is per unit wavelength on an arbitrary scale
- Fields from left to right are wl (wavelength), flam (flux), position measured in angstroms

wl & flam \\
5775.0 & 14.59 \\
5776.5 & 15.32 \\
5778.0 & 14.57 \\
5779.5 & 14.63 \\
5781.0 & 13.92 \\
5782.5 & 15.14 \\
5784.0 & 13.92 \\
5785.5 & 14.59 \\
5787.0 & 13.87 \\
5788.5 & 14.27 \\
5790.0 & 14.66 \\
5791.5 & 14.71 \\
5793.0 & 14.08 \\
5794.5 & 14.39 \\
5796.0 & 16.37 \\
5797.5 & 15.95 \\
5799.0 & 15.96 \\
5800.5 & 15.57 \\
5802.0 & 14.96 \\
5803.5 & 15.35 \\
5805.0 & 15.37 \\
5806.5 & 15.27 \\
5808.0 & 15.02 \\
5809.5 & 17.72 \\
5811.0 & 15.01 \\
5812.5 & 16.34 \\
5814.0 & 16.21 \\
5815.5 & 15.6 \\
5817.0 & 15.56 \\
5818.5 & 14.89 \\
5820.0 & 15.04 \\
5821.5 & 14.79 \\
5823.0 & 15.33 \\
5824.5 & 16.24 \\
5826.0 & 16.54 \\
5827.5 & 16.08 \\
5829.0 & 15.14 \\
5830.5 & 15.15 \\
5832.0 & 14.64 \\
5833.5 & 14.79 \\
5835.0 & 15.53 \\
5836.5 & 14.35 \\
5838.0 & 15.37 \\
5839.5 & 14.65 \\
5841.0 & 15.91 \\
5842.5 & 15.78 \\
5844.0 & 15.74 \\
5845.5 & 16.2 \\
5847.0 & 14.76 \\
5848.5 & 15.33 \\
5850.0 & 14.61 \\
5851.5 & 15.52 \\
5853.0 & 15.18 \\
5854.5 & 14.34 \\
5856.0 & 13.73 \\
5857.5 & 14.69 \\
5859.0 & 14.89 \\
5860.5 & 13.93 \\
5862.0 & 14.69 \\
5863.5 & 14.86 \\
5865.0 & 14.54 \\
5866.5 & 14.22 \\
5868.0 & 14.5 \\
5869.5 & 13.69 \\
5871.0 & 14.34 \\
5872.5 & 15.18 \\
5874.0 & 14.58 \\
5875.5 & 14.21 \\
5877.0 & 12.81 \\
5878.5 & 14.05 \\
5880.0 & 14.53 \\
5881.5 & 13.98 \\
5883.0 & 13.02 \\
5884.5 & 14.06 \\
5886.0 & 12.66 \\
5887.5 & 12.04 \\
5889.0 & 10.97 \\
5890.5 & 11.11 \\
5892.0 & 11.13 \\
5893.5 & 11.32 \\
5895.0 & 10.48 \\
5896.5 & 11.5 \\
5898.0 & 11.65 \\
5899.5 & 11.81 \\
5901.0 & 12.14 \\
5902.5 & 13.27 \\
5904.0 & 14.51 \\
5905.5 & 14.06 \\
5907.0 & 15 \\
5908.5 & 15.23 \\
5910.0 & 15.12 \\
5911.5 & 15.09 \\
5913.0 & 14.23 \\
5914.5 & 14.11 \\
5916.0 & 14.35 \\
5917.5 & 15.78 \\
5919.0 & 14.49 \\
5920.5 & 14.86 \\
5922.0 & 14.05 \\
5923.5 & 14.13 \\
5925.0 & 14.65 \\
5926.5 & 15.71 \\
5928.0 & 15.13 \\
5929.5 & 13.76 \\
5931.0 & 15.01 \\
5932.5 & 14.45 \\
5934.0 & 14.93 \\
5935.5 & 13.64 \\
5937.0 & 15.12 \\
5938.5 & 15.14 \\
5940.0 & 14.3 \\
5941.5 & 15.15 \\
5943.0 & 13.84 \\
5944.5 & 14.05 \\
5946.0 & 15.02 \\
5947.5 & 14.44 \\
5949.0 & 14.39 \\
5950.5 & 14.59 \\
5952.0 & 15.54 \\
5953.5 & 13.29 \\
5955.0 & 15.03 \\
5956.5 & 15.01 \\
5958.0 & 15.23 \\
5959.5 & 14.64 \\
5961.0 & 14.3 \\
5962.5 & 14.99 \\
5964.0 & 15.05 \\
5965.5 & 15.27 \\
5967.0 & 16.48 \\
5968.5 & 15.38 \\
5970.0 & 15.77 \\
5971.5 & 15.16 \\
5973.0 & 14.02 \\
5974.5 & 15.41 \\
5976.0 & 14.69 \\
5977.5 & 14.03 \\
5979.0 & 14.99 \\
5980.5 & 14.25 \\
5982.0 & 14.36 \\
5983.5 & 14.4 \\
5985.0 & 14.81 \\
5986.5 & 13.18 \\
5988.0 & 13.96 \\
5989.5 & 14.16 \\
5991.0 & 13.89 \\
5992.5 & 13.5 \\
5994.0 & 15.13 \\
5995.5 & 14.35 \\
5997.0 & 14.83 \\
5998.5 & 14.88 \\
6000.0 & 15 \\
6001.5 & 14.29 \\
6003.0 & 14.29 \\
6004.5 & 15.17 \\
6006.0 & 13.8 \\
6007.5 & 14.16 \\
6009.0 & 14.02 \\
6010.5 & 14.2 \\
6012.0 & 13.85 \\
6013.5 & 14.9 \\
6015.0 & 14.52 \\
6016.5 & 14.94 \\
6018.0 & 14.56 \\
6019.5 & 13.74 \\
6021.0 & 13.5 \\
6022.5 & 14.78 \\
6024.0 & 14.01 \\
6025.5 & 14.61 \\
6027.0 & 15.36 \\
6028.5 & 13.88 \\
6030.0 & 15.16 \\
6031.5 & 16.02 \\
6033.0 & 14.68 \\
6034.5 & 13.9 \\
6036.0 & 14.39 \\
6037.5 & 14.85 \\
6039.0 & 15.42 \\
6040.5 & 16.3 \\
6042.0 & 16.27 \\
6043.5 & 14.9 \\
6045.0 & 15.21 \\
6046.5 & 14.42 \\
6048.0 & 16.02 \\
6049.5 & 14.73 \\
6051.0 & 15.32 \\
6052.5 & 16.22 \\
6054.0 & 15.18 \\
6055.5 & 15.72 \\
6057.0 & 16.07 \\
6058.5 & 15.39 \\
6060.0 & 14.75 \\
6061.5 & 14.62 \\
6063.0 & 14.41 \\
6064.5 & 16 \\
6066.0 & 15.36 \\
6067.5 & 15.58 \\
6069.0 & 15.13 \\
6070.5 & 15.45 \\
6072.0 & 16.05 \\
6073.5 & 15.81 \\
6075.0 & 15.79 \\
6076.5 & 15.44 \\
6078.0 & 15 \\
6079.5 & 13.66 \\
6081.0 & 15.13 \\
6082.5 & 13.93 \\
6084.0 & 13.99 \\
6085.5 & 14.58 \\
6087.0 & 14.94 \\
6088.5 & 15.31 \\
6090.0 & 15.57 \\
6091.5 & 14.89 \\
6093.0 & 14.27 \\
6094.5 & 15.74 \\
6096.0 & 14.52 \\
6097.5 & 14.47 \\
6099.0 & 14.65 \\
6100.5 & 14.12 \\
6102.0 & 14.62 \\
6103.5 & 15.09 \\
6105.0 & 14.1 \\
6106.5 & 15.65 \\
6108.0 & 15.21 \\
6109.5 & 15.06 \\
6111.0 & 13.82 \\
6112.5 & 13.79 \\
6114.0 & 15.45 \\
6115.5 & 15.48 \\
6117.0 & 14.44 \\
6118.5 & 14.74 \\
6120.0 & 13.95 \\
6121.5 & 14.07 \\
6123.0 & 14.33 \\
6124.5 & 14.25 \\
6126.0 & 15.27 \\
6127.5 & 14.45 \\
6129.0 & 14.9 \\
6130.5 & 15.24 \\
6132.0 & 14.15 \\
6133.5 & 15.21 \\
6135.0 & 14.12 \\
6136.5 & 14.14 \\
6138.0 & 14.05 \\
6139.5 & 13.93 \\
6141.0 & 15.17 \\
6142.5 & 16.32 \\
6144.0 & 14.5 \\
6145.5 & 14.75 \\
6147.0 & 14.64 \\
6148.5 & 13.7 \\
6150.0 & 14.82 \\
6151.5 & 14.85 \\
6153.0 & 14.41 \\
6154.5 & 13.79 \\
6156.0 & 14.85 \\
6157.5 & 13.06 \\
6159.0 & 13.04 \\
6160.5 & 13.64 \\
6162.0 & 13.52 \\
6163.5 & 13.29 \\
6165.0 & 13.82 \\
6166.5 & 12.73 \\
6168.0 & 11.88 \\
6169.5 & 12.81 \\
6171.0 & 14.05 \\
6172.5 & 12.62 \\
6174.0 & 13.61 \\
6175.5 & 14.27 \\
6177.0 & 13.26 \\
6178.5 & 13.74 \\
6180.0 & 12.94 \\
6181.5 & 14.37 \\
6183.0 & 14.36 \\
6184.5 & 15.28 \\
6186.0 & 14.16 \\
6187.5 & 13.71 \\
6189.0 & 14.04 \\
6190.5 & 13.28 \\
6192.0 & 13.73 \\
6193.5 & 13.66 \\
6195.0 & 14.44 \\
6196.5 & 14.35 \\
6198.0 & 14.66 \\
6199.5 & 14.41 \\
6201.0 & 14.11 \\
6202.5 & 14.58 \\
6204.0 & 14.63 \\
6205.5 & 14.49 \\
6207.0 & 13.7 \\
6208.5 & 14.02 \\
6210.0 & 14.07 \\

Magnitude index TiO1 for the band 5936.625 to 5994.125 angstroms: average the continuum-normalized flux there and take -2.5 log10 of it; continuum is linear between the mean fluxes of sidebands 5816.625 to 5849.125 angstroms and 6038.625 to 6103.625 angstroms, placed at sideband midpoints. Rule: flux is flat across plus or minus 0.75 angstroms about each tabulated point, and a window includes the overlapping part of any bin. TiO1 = 0.04 mag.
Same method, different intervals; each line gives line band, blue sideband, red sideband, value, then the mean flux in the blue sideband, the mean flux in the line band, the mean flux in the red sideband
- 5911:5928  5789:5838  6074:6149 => 0.03 mag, 15.4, 14.7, 14.7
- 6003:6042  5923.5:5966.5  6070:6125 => 0.01 mag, 14.7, 14.6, 14.8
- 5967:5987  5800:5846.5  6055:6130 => 0.03 mag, 15.5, 14.7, 14.9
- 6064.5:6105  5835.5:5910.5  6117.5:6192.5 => -0.07 mag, 13.9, 15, 14.1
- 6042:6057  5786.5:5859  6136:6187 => -0.07 mag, 15.3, 15.4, 13.9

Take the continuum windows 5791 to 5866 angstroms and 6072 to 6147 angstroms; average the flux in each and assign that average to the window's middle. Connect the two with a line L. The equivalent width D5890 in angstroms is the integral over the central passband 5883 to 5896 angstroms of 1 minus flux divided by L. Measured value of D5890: 2.9 angstroms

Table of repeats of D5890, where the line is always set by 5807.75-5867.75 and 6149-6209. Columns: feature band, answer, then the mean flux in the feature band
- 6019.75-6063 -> -1.9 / 15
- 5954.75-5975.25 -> -0.6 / 15.1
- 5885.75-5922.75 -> 4.2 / 13.2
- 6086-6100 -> -0.7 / 14.9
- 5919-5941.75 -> 0.3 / 14.7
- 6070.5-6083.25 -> -0.8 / 15.1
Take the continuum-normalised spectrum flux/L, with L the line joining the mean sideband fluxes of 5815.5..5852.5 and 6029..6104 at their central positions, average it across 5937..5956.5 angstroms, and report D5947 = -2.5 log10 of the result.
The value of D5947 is 0.04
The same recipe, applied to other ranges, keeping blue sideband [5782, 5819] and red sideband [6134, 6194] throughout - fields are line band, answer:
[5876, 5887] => 0.105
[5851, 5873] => 0.035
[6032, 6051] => -0.055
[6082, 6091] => -0.040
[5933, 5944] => 0.012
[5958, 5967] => -0.027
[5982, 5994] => 0.036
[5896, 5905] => 0.184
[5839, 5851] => -0.023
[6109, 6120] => -0.039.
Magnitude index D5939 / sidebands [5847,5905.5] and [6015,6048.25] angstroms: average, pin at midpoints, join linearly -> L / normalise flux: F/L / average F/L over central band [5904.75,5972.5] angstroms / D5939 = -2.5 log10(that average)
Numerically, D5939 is -0.05 mag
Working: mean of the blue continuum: 13.6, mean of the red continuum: 14.8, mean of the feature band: 14.8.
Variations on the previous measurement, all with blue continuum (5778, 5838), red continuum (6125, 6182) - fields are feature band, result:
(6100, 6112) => -0.04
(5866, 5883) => 0.06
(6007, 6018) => 0.01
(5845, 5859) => 0.01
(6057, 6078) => -0.08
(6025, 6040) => -0.03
